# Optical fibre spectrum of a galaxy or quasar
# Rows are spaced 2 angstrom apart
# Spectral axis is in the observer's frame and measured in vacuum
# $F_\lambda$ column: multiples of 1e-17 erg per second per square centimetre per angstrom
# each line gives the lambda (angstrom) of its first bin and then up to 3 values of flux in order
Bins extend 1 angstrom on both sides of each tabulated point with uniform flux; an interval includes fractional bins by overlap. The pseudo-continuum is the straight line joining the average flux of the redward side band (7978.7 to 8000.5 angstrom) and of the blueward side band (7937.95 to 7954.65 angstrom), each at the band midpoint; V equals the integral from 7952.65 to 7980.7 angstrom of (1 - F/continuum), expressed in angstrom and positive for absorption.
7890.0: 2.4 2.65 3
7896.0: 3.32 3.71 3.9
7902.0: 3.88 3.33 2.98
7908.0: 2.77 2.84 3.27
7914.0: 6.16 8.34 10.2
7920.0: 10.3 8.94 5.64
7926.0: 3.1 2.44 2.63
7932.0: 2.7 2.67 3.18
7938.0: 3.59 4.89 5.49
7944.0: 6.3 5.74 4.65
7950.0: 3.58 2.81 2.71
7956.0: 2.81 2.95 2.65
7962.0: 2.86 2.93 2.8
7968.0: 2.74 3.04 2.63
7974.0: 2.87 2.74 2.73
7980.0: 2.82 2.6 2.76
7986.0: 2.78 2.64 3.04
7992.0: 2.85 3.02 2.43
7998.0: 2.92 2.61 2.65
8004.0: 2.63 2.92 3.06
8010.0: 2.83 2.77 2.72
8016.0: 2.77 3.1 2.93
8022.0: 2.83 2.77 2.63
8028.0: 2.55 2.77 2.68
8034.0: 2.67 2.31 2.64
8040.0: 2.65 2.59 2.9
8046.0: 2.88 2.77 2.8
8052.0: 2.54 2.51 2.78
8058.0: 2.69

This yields 6.5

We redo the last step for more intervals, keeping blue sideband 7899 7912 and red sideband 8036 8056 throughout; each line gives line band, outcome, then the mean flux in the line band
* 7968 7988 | 1.4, 2.77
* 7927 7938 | 1.3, 2.8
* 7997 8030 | 0.3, 2.79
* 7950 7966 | 1.0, 2.86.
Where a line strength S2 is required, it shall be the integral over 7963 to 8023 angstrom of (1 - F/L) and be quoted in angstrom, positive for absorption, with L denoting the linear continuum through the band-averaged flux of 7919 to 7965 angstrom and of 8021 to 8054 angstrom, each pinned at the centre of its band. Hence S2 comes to 9.67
